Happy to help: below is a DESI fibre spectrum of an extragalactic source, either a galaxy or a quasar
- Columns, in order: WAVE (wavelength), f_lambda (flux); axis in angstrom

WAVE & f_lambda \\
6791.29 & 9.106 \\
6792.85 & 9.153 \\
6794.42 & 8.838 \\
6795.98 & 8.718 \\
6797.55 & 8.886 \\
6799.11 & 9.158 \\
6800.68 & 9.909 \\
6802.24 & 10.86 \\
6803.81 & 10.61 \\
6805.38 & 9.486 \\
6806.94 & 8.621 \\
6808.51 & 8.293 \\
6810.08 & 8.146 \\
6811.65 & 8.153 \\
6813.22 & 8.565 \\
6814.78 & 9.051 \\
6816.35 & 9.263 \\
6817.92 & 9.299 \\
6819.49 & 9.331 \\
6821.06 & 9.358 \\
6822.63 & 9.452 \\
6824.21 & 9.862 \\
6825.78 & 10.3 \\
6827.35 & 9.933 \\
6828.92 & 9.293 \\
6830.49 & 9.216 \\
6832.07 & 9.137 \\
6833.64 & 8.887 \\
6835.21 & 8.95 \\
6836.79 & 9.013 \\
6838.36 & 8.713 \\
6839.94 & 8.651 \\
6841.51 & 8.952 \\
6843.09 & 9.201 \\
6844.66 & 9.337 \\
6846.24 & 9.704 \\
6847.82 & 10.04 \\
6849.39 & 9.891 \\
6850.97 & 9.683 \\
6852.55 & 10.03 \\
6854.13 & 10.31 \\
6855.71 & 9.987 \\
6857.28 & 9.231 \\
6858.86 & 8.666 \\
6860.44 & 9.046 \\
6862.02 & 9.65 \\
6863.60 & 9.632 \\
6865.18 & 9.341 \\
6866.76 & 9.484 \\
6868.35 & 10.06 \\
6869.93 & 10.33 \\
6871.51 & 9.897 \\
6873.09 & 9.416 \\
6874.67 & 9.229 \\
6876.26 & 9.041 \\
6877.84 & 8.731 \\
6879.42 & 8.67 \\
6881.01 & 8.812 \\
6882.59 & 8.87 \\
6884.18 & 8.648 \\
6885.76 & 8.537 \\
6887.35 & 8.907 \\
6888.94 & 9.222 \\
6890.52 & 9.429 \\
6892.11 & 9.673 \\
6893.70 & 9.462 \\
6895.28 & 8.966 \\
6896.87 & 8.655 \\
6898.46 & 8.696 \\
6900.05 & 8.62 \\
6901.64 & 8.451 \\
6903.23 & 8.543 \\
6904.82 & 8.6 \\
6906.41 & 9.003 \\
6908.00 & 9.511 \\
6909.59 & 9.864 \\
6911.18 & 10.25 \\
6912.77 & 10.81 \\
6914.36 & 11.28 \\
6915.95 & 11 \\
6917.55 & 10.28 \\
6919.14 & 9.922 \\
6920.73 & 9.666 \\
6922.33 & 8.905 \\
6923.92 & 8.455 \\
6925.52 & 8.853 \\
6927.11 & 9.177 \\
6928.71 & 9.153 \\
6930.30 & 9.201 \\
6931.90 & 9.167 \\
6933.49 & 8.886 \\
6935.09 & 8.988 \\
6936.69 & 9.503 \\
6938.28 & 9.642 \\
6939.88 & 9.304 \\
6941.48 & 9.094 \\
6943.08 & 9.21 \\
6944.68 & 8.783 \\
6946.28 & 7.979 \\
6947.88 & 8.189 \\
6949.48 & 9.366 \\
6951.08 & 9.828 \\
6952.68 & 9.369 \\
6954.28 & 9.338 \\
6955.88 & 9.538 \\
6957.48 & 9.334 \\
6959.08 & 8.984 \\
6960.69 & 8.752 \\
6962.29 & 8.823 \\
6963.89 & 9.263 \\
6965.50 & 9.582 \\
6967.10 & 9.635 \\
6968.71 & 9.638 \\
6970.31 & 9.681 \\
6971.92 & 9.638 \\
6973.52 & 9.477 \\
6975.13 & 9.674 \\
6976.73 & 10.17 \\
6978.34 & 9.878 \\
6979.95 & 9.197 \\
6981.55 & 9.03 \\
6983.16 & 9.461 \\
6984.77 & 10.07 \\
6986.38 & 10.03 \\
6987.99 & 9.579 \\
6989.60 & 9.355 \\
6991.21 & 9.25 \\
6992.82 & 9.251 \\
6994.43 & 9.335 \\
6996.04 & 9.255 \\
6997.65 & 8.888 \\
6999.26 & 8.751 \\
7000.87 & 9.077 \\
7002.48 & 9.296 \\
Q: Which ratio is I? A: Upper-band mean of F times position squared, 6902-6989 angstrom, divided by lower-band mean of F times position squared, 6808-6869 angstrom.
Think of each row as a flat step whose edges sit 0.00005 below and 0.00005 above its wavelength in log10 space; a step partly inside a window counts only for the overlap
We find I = 1.04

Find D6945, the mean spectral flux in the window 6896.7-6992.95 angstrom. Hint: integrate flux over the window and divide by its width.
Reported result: 9.36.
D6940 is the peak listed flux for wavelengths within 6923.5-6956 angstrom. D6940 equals 9.828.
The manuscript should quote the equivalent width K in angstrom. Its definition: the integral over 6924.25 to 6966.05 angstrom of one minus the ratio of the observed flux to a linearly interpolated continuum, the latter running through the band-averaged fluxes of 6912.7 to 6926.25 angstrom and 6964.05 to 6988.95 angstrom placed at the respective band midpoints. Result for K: 2.7 angstrom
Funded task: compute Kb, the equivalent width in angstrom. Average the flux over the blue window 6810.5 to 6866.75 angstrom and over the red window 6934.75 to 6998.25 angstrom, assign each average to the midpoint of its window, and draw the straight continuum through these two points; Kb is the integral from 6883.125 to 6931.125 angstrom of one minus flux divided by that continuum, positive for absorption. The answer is 0.1 angstrom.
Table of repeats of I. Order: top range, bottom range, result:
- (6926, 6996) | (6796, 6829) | 1.04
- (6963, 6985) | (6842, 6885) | 1.05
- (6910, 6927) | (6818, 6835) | 1.08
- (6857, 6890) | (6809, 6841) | 1.02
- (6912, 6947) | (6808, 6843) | 1.07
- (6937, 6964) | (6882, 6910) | 1.03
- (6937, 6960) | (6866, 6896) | 1.01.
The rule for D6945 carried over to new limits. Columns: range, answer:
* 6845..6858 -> 9.84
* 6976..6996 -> 9.53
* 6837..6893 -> 9.34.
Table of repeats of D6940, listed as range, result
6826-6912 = 10.33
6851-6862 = 10.31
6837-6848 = 10.04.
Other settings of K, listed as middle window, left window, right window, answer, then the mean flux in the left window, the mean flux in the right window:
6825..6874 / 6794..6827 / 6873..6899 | -1.95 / 9.26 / 8.99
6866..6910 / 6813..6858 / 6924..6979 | 1.09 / 9.41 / 9.26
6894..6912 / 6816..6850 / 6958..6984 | 0.69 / 9.35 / 9.43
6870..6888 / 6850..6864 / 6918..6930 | 0.81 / 9.58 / 9.2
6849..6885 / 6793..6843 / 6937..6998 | -0.68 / 9.19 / 9.34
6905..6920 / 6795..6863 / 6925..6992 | -1.33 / 9.32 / 9.31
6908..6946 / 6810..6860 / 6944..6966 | -1.60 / 9.32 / 9.08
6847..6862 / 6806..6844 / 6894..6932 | -0.78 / 9.07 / 9.38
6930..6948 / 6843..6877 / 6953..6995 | 0.92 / 9.61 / 9.46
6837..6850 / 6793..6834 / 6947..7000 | -0.01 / 9.26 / 9.38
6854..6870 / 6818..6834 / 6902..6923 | 0.10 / 9.48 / 9.8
